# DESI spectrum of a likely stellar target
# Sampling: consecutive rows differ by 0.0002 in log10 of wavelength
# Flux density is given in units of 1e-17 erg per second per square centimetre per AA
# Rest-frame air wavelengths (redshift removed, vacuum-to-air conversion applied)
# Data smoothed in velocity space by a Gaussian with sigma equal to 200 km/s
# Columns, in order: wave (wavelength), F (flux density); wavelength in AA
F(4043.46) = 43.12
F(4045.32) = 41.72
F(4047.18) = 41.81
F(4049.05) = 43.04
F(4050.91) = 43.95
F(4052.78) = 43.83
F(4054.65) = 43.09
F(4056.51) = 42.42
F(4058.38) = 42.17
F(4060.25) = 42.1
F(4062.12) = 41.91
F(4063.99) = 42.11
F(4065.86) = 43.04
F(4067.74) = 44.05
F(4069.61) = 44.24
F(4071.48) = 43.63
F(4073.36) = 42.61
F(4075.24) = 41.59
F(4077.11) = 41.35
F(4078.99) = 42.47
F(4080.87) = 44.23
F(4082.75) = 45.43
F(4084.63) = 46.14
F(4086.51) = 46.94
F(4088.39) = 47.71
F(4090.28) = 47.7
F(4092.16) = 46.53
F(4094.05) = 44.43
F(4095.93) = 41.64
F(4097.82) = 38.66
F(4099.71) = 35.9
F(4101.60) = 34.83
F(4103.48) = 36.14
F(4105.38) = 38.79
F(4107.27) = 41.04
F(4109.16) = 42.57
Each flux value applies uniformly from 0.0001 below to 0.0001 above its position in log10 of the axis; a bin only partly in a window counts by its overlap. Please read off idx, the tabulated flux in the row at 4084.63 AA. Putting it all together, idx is 46.14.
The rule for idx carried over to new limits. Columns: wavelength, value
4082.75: 45.43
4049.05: 43.04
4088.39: 47.71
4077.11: 41.35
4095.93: 41.64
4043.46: 43.12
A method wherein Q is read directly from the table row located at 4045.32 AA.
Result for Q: 41.72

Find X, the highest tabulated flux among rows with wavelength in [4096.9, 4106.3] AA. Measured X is 38.79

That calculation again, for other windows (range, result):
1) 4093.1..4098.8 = 44.43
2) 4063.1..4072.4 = 44.24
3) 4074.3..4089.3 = 47.71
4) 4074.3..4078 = 41.59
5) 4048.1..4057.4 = 43.95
